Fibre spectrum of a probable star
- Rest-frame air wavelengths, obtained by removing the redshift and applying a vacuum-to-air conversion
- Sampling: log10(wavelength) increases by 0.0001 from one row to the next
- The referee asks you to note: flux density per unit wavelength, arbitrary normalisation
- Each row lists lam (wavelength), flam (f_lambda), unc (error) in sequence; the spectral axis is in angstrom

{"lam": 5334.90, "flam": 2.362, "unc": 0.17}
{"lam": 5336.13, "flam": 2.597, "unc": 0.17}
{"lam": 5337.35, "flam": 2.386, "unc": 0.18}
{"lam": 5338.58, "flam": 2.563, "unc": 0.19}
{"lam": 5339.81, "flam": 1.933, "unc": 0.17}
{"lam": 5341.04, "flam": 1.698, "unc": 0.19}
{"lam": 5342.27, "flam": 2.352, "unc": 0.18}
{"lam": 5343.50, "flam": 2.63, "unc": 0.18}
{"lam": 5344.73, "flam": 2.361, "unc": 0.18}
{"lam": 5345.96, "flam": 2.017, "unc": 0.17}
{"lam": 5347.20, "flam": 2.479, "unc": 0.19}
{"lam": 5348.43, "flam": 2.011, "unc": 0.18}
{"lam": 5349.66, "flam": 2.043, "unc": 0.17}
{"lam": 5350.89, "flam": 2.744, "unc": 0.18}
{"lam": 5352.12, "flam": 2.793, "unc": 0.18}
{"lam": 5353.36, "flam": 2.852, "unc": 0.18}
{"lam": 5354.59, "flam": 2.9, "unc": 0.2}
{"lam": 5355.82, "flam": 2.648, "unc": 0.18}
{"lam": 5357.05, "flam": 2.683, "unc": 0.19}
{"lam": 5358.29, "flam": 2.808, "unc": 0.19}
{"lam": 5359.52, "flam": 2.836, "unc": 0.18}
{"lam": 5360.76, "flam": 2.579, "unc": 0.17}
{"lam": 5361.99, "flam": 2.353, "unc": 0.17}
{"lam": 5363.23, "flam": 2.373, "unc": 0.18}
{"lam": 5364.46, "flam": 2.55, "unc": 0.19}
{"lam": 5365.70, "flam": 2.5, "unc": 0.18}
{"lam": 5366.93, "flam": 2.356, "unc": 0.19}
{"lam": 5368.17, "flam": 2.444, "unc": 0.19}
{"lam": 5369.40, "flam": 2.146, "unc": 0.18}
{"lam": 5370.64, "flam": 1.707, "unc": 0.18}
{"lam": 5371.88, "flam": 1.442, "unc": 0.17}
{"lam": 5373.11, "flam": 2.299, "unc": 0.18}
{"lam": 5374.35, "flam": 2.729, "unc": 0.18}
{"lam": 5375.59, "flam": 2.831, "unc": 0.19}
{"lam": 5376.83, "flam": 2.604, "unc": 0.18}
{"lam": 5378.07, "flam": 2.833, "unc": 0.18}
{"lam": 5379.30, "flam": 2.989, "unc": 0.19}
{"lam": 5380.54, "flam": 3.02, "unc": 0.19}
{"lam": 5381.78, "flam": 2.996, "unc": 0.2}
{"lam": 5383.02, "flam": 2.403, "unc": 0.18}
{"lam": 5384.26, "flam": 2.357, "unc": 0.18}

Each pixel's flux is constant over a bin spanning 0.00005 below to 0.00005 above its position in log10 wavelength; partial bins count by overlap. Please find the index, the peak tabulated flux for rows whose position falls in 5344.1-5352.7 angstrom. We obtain 2.793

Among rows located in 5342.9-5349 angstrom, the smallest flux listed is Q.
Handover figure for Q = 2.011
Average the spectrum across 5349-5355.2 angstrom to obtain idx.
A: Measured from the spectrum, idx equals 2.66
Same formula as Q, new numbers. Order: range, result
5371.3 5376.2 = 1.442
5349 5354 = 2.043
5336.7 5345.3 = 1.698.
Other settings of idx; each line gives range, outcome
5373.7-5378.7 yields 2.75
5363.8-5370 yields 2.4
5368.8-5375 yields 2.07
